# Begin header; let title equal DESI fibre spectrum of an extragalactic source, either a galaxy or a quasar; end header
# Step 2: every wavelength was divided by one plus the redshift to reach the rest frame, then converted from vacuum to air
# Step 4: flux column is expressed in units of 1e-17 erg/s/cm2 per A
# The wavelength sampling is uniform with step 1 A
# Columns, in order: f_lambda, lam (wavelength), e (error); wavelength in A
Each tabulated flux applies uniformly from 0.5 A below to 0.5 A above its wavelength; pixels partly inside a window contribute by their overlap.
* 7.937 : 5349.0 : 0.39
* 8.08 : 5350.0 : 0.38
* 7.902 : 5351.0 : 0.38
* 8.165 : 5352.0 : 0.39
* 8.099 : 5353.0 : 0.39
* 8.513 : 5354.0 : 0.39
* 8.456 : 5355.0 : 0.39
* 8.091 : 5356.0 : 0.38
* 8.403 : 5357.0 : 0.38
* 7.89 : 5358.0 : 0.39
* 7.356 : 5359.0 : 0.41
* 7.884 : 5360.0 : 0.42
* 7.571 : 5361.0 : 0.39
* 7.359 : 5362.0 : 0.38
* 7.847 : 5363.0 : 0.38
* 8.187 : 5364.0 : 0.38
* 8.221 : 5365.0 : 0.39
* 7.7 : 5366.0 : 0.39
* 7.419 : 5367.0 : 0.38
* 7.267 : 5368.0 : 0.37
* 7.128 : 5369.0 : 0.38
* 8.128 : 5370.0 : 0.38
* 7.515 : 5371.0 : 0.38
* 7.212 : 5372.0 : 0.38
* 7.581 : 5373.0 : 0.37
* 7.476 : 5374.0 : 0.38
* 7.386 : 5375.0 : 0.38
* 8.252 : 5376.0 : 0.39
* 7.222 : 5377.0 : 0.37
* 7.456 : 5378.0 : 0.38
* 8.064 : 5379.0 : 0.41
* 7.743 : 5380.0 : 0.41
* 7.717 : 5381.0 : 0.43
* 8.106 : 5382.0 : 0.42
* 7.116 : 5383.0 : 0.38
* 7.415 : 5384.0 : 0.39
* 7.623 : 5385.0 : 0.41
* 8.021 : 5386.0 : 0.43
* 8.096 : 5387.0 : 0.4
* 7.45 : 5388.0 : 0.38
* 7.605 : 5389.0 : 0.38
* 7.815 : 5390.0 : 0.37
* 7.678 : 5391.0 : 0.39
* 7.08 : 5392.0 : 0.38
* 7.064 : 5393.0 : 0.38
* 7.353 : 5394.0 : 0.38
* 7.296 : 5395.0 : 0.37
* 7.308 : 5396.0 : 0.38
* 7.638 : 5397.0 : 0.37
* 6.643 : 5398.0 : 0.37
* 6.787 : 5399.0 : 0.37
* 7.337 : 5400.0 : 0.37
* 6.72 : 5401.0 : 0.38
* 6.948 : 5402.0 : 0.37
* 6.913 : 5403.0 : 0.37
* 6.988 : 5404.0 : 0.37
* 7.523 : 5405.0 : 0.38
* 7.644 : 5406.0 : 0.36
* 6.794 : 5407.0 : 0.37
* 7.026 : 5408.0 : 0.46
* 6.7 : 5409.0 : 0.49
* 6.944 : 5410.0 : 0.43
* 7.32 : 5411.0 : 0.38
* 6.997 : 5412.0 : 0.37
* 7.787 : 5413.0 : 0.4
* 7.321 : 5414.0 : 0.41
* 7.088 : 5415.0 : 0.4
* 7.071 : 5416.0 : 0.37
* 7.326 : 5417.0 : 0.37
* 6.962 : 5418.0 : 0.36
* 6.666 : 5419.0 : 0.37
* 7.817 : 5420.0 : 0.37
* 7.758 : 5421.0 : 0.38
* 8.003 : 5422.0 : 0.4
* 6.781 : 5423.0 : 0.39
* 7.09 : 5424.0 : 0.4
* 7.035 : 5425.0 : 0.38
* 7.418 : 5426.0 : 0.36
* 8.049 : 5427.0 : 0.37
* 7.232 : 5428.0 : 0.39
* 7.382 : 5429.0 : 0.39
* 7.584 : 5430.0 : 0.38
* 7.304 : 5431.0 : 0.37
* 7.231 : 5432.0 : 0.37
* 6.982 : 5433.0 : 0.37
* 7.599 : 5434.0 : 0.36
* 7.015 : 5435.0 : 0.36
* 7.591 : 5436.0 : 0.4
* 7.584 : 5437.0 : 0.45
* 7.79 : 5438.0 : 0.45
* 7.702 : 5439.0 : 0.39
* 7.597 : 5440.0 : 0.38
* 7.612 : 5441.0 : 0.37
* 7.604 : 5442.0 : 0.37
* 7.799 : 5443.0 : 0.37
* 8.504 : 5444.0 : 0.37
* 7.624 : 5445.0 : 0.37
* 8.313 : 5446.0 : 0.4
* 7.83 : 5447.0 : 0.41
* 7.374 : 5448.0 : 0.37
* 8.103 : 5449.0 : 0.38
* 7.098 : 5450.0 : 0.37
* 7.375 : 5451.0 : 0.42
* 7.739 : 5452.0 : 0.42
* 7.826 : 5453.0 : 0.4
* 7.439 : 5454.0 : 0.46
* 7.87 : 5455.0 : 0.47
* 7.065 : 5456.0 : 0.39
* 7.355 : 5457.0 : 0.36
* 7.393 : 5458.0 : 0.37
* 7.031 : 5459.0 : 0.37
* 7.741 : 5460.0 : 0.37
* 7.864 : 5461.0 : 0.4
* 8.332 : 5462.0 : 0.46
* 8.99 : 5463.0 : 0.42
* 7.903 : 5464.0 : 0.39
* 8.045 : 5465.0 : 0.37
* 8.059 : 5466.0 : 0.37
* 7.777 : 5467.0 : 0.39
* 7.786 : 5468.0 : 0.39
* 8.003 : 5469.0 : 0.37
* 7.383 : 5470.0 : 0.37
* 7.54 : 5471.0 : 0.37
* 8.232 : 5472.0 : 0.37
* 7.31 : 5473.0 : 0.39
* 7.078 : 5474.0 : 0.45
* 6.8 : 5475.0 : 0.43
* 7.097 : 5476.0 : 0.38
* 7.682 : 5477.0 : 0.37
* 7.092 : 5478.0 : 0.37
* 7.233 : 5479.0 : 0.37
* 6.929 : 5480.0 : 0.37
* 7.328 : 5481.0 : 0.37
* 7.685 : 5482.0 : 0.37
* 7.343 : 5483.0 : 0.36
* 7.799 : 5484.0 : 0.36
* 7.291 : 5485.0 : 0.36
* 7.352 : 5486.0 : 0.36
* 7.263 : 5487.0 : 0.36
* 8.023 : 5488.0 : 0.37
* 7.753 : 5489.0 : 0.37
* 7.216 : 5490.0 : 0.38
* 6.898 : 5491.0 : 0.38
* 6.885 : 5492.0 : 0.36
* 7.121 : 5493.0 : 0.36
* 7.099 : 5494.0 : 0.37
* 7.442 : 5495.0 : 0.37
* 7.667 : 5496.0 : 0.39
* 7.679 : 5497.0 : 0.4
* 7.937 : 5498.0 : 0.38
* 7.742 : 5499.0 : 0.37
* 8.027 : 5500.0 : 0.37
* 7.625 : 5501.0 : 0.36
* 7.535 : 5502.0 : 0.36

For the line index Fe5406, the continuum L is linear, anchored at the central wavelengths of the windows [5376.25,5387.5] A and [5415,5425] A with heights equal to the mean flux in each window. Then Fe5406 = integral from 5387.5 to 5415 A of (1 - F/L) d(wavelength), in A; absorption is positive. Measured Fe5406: 1.0 A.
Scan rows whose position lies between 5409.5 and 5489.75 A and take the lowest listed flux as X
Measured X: 6.666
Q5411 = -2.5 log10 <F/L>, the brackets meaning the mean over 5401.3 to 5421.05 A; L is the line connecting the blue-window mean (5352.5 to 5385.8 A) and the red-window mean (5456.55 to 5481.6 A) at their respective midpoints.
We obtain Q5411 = 0.08 mag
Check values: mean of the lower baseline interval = 7.74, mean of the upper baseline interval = 7.6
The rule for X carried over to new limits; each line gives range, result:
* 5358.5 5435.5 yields 6.643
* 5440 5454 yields 7.098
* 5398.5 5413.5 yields 6.7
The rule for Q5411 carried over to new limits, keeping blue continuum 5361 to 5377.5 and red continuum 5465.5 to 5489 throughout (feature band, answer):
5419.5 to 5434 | 0.02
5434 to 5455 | -0.02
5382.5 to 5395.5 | 0.01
